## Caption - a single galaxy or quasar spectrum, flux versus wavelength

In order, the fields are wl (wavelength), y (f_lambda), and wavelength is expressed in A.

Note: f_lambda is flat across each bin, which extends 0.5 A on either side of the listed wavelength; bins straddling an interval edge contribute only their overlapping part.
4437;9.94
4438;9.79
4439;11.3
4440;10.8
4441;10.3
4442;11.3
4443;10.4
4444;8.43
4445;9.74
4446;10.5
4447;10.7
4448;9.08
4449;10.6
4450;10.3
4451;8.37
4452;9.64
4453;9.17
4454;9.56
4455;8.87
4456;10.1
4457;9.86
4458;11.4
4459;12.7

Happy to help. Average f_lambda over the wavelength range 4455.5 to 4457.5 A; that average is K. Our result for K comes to 9.98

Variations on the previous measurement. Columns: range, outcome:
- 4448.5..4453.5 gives 9.62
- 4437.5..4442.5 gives 10.7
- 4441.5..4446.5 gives 10.1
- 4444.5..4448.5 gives 10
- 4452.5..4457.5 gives 9.51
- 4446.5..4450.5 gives 10.2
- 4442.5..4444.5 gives 9.41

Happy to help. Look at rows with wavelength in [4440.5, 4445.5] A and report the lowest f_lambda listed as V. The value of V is 8.43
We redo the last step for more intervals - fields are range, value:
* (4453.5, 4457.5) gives 8.87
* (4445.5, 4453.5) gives 8.37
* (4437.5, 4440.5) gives 9.79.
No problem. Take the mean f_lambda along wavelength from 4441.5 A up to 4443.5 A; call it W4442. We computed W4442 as 10.9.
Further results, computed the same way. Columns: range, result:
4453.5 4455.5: 9.21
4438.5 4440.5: 11.1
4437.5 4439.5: 10.5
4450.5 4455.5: 9.12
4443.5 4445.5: 9.09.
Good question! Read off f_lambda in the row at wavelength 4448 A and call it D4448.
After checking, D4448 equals 9.08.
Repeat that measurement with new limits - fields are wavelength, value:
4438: 9.79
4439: 11.3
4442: 11.3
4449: 10.6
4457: 9.86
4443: 10.4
